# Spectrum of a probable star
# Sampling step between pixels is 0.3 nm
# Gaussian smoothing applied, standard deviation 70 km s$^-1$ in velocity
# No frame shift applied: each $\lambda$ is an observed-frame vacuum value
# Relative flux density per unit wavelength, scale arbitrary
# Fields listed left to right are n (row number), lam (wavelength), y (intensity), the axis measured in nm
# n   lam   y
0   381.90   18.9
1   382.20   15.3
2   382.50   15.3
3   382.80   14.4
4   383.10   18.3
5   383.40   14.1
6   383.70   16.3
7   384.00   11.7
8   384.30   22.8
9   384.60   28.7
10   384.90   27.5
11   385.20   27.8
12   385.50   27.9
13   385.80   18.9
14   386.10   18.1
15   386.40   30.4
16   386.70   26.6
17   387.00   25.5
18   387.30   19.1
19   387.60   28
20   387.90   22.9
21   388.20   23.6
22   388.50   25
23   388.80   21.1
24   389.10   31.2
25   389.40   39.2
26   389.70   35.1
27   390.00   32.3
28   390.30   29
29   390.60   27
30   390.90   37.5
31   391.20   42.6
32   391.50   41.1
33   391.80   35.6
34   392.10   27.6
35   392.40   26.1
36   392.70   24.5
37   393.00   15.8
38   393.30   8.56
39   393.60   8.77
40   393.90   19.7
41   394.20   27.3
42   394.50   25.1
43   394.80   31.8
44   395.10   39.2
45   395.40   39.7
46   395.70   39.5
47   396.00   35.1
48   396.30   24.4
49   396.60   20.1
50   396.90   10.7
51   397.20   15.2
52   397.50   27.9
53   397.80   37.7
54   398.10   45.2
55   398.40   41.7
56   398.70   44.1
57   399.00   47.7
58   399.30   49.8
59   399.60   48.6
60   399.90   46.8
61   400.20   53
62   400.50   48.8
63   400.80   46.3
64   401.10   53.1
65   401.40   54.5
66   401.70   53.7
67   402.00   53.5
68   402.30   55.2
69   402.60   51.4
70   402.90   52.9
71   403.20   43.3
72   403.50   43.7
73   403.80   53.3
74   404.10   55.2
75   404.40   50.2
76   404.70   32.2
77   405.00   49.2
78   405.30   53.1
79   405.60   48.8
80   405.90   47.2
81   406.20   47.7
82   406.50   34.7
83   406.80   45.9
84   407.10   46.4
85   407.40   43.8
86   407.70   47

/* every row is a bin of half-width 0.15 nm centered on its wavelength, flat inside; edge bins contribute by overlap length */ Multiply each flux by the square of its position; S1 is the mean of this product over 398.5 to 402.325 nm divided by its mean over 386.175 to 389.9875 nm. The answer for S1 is 2.0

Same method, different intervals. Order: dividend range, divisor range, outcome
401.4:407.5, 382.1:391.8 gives 2.05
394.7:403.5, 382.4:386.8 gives 2.12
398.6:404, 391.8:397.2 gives 2.08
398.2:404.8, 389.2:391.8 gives 1.47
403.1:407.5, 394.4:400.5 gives 1.32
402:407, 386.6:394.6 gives 1.91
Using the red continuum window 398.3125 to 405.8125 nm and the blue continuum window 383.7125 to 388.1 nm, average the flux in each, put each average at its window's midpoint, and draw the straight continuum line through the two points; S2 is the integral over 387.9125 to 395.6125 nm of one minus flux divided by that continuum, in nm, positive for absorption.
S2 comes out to 0.94 nm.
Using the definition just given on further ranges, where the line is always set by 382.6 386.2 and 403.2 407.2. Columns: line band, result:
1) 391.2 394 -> 0.57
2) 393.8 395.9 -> 0.10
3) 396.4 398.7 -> 0.49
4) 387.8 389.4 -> -0.02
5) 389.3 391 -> -0.33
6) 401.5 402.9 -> -0.35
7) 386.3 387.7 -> -0.12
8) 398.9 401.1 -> -0.49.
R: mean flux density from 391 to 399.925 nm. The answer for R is 31.4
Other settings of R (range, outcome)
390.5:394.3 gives 26.3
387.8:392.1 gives 31.6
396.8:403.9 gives 45.1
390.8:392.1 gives 37.9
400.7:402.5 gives 52.9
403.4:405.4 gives 48.1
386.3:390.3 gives 27.7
